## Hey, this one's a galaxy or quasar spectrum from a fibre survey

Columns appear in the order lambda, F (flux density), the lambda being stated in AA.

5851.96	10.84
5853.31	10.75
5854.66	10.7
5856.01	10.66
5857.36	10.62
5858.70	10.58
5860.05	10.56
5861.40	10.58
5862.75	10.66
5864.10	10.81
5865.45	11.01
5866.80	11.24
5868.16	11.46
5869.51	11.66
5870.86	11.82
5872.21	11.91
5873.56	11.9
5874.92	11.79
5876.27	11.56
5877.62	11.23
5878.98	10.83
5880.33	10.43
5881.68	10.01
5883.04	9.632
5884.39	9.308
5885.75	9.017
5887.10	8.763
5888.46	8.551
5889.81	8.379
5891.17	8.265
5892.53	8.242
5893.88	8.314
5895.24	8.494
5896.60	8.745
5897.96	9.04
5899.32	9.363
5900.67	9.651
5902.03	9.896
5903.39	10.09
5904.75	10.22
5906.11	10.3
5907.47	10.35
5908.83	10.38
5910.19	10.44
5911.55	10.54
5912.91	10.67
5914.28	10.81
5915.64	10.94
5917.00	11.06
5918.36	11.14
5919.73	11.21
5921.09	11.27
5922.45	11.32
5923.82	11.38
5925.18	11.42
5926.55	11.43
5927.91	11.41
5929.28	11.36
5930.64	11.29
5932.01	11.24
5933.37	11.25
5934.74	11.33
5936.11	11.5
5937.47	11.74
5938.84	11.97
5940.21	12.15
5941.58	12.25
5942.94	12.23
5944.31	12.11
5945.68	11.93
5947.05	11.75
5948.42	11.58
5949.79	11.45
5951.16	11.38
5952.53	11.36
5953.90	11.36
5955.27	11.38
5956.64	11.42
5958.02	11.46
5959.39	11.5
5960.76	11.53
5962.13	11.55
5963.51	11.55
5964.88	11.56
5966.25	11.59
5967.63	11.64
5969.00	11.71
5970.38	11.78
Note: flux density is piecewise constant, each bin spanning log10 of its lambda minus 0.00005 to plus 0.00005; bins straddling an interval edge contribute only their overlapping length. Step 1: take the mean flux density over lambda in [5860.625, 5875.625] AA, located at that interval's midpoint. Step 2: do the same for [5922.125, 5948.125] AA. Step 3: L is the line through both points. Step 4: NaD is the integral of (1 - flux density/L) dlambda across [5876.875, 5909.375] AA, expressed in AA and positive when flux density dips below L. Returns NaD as 5.6 AA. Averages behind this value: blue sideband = 11.3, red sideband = 11.6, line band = 9.48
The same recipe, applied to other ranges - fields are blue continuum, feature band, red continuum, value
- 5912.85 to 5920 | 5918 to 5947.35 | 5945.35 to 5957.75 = -0.96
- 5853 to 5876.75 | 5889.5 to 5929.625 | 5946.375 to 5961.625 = 3.87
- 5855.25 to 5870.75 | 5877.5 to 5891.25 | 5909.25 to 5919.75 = 1.78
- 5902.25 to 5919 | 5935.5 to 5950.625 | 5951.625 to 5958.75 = -0.96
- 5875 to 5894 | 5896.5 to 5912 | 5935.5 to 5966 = 0.38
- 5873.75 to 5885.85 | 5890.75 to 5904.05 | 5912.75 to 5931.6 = 2.21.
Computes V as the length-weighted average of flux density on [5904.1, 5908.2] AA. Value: 10.3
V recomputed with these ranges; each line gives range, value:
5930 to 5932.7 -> 11.3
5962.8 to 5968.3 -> 11.6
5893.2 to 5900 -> 8.8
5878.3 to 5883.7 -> 10.2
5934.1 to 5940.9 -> 11.7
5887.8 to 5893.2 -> 8.36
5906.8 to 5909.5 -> 10.4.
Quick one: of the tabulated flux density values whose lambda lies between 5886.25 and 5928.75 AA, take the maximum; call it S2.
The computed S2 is 11.43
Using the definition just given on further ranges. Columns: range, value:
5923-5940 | 11.97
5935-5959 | 12.25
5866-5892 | 11.91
